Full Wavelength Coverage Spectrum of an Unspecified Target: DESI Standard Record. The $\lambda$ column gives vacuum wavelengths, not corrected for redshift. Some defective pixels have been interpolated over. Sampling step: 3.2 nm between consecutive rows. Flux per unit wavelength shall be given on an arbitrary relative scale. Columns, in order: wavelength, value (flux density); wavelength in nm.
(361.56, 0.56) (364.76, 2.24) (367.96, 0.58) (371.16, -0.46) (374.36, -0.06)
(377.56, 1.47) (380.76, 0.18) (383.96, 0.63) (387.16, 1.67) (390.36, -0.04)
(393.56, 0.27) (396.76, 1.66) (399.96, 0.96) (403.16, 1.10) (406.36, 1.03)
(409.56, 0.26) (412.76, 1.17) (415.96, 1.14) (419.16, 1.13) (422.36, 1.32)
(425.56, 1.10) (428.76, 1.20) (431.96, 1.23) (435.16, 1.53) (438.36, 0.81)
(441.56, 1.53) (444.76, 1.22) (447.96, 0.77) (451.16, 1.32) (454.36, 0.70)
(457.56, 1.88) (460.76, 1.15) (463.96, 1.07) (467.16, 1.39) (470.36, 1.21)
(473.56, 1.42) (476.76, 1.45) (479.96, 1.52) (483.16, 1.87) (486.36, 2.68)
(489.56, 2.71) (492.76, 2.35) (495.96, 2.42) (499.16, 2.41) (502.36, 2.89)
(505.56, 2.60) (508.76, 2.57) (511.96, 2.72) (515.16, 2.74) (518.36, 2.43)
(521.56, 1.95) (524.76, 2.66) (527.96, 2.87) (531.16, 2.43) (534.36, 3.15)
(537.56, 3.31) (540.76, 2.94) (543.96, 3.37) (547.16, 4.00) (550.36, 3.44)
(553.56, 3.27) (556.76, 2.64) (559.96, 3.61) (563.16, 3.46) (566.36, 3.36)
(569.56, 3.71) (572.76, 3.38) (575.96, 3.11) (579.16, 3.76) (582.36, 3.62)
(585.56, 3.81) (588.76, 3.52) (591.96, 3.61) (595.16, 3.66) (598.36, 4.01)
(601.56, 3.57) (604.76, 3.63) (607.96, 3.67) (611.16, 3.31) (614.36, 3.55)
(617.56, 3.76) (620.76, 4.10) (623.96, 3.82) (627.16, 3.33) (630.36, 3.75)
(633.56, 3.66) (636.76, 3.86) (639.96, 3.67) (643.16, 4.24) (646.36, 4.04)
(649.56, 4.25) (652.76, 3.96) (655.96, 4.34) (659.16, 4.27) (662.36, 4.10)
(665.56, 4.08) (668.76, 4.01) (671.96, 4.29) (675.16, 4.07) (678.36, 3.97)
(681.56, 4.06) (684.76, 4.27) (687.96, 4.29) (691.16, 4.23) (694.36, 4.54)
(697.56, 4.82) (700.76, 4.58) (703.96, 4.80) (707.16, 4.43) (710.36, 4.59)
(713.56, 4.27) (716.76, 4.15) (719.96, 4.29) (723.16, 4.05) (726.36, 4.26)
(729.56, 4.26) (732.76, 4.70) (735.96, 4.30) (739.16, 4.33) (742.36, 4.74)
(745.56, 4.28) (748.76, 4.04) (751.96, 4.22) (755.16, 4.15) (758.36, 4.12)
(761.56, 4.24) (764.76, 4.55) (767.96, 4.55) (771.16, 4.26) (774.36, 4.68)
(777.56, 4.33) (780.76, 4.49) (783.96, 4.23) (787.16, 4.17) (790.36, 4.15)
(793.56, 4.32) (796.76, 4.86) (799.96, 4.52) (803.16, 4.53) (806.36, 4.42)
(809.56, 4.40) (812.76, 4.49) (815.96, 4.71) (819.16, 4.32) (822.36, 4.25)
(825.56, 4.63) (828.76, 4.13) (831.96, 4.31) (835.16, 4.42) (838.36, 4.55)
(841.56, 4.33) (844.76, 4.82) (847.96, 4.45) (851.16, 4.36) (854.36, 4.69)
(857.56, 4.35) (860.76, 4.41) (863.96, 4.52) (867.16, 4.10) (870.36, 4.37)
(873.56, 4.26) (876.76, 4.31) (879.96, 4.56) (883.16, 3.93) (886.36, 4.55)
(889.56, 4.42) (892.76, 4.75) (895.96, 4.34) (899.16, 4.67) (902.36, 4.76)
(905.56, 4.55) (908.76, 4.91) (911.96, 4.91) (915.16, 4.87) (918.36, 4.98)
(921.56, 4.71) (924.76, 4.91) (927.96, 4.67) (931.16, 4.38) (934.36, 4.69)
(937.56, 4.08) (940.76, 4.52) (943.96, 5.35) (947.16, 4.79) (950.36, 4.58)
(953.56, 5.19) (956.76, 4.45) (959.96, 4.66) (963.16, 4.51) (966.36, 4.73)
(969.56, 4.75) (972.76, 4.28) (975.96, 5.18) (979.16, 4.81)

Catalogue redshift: 0.213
